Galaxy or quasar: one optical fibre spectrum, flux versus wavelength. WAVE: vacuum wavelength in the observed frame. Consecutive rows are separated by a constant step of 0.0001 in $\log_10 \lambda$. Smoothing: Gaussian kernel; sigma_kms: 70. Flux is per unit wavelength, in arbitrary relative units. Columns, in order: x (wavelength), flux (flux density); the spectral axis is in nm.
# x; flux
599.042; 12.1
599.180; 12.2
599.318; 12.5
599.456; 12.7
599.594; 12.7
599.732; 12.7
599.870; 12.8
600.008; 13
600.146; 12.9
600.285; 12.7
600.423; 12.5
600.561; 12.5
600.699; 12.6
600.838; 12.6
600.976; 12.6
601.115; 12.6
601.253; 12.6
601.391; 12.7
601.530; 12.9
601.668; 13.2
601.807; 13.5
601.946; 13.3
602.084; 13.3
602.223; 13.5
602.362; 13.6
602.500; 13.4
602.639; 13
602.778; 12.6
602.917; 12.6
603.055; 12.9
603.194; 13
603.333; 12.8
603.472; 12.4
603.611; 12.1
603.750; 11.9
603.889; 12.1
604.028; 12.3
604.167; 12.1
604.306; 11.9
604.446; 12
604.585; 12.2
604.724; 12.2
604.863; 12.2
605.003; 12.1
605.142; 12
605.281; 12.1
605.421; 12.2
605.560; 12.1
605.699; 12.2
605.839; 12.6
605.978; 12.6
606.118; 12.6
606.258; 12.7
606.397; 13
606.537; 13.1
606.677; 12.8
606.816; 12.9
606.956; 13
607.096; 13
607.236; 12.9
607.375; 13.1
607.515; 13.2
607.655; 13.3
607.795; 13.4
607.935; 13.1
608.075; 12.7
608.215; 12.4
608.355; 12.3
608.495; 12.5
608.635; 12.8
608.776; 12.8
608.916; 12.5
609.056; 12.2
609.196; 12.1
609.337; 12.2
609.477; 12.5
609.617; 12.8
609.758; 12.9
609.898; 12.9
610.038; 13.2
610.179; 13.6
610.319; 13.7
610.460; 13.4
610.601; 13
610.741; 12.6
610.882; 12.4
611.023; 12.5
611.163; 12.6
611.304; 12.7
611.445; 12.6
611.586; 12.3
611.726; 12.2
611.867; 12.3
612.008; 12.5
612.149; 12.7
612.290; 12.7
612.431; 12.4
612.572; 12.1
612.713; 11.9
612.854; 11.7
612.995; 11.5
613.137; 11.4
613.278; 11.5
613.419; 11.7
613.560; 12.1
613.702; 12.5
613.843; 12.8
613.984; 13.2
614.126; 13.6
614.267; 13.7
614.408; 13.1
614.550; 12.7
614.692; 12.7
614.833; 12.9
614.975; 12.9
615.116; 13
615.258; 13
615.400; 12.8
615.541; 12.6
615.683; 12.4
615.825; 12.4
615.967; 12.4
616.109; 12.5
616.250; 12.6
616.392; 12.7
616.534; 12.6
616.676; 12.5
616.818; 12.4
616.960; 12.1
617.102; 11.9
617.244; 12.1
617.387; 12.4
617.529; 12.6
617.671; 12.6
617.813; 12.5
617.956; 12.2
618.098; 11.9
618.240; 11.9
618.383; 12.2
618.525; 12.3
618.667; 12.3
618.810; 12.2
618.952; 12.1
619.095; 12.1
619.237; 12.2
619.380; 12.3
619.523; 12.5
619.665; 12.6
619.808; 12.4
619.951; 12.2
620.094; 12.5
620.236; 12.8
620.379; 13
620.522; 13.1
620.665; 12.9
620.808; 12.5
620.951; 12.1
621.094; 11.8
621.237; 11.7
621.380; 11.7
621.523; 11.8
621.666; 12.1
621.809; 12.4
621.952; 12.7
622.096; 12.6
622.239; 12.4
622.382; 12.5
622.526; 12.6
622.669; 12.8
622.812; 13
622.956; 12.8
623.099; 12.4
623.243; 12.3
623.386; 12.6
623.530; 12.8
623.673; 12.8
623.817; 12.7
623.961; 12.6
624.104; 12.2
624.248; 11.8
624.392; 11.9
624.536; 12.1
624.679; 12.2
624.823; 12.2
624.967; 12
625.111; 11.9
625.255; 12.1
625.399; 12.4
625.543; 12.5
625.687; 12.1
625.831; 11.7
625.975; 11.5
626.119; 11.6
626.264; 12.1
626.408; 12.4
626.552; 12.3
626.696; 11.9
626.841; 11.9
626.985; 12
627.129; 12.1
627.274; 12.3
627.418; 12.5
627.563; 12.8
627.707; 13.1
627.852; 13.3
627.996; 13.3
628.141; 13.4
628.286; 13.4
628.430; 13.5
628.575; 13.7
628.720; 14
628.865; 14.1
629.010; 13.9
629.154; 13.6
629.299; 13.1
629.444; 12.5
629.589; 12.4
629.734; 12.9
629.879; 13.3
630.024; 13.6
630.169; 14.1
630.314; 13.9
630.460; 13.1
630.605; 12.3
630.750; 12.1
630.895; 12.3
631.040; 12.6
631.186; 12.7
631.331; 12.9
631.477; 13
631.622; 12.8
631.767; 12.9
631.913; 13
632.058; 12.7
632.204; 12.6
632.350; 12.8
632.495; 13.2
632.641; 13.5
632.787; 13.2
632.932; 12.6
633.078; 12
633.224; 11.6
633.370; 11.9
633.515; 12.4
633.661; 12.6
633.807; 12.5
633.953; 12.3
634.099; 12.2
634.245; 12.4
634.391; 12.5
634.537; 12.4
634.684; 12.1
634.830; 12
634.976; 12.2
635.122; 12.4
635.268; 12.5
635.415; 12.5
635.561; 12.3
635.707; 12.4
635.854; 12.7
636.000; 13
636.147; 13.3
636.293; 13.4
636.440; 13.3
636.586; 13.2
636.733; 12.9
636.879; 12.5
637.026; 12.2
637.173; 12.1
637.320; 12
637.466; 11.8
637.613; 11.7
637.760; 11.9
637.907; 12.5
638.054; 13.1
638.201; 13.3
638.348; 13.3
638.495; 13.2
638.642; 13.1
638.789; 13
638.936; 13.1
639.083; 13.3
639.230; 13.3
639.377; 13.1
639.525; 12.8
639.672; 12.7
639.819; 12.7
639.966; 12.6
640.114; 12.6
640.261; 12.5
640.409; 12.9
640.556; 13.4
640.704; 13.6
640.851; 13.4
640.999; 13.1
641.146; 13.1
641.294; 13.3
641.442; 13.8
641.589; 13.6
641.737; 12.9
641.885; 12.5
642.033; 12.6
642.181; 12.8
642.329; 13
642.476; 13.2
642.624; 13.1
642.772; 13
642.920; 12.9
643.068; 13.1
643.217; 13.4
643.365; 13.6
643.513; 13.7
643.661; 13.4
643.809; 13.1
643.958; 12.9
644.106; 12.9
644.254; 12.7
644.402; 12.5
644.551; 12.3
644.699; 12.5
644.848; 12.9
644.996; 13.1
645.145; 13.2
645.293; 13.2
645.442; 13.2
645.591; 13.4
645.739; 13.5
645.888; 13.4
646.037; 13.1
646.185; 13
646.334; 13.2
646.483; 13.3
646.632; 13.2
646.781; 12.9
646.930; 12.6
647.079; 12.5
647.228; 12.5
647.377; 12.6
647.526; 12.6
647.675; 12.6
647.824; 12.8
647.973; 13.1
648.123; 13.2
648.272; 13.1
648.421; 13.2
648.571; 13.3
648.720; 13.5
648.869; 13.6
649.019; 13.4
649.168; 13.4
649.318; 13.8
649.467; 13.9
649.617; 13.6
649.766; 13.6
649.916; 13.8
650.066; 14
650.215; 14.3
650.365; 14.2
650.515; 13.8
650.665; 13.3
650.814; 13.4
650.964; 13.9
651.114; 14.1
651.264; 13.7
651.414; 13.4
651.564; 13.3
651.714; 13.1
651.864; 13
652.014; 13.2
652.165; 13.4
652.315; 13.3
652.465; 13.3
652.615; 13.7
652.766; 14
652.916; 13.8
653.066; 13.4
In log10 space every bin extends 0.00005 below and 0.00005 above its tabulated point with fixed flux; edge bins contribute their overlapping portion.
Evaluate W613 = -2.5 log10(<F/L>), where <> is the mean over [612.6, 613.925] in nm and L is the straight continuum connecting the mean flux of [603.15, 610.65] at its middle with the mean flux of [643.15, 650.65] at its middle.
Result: 0.07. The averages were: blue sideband 12.6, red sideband 13.2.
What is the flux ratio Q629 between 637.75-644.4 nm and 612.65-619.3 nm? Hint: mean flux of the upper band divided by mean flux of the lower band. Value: 1.1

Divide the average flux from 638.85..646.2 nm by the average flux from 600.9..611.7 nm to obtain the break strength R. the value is 1.0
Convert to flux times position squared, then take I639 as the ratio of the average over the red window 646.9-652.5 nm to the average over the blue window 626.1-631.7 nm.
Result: 1.1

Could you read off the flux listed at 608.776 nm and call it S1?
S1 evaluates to 12.8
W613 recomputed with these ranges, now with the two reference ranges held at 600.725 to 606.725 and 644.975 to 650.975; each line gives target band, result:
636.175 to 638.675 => 0.04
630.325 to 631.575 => 0.03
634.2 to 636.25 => 0.05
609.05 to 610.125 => 0.01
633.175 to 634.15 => 0.07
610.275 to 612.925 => 0.02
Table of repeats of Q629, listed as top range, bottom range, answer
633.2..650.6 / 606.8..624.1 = 1.03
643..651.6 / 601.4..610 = 1.05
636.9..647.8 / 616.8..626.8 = 1.05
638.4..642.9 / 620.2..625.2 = 1.05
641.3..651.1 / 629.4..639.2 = 1.04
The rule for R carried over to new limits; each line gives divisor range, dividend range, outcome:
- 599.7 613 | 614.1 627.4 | 0.98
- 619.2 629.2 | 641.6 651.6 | 1.06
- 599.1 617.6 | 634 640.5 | 1.00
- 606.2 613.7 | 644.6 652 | 1.05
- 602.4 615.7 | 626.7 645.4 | 1.02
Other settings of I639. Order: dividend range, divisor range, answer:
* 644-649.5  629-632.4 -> 1.06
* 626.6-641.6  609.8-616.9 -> 1.09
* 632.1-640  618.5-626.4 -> 1.07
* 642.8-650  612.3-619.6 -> 1.17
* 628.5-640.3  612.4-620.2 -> 1.09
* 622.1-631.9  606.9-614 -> 1.06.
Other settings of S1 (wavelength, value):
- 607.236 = 12.9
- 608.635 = 12.8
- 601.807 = 13.5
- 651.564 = 13.3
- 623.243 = 12.3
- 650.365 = 14.2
